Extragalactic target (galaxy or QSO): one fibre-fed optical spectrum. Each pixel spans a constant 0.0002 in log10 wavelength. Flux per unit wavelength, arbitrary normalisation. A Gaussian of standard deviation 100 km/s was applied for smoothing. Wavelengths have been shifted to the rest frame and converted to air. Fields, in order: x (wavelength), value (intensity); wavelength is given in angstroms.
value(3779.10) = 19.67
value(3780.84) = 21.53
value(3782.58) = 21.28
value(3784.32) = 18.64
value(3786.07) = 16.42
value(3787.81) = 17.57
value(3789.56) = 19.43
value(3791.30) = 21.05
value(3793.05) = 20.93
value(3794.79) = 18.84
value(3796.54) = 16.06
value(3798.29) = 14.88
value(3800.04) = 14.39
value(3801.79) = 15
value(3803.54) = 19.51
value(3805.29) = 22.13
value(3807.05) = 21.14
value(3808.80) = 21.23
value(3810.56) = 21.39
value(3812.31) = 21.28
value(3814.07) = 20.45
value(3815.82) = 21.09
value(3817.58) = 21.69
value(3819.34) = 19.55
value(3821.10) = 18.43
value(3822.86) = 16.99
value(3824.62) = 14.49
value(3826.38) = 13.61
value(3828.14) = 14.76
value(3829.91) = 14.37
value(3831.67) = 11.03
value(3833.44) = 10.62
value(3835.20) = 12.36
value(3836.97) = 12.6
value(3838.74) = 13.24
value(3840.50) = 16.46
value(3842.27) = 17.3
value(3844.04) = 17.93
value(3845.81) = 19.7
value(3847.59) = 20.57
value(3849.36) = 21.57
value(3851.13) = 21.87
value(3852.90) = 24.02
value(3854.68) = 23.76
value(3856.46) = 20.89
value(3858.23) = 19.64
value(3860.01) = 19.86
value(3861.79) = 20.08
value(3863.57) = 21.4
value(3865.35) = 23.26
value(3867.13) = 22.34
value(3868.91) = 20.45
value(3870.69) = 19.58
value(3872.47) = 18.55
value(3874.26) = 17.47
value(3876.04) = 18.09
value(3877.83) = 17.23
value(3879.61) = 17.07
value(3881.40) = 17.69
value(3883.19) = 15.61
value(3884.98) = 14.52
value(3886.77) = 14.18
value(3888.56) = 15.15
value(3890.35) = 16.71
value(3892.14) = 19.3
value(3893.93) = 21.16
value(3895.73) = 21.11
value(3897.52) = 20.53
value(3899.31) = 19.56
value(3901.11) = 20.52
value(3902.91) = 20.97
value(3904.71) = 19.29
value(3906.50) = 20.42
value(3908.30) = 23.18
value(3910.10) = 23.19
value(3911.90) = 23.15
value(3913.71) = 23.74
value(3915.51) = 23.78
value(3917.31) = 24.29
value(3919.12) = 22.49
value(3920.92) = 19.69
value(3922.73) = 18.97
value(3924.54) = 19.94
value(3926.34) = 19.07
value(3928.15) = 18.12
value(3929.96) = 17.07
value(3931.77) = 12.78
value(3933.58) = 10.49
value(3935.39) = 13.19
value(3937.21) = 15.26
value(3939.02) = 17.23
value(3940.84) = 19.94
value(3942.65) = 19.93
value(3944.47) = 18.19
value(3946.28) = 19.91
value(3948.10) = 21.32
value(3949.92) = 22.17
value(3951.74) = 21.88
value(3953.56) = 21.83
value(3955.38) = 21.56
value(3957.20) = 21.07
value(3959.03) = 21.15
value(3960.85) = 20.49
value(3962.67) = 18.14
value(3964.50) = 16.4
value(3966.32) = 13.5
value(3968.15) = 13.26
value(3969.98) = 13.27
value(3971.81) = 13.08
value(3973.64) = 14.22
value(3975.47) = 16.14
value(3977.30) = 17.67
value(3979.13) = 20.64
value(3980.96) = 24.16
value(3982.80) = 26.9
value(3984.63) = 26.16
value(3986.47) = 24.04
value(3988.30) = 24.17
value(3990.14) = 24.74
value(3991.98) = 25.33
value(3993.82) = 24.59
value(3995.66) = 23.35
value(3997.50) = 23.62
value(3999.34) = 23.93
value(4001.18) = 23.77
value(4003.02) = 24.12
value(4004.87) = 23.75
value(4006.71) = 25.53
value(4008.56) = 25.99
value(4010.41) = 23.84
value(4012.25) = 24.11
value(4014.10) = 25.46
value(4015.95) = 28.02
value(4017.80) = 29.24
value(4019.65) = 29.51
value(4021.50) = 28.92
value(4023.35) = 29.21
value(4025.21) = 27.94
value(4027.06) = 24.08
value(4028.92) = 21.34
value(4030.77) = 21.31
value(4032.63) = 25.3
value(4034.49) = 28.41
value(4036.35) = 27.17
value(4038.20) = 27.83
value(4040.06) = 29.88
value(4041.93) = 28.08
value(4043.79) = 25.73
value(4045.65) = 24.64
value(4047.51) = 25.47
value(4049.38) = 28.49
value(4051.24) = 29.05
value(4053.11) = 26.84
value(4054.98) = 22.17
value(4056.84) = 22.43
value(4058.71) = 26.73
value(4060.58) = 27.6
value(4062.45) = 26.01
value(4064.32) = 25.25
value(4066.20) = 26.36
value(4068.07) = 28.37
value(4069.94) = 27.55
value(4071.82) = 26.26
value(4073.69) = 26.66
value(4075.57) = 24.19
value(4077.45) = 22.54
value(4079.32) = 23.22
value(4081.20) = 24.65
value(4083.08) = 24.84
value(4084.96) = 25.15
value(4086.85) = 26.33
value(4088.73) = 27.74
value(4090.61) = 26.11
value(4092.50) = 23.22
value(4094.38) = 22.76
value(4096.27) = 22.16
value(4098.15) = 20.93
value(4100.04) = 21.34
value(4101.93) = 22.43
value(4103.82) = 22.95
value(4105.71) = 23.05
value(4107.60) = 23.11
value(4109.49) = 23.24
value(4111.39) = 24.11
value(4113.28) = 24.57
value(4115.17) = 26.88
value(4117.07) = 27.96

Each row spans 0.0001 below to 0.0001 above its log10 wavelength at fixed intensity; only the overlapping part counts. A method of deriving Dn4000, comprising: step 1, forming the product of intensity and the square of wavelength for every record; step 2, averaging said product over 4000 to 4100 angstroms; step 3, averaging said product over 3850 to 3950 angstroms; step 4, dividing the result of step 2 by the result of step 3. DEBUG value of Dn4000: 1.42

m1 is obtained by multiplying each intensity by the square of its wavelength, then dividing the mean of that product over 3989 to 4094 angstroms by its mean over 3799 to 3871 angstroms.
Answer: 1.54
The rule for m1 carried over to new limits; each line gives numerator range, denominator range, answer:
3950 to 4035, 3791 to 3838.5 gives 1.44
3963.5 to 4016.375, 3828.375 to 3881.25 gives 1.27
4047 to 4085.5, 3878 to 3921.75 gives 1.41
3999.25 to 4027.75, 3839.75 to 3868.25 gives 1.37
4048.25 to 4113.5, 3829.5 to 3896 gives 1.53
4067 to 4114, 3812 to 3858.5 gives 1.56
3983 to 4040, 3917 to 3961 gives 1.39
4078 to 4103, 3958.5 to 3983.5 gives 1.43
